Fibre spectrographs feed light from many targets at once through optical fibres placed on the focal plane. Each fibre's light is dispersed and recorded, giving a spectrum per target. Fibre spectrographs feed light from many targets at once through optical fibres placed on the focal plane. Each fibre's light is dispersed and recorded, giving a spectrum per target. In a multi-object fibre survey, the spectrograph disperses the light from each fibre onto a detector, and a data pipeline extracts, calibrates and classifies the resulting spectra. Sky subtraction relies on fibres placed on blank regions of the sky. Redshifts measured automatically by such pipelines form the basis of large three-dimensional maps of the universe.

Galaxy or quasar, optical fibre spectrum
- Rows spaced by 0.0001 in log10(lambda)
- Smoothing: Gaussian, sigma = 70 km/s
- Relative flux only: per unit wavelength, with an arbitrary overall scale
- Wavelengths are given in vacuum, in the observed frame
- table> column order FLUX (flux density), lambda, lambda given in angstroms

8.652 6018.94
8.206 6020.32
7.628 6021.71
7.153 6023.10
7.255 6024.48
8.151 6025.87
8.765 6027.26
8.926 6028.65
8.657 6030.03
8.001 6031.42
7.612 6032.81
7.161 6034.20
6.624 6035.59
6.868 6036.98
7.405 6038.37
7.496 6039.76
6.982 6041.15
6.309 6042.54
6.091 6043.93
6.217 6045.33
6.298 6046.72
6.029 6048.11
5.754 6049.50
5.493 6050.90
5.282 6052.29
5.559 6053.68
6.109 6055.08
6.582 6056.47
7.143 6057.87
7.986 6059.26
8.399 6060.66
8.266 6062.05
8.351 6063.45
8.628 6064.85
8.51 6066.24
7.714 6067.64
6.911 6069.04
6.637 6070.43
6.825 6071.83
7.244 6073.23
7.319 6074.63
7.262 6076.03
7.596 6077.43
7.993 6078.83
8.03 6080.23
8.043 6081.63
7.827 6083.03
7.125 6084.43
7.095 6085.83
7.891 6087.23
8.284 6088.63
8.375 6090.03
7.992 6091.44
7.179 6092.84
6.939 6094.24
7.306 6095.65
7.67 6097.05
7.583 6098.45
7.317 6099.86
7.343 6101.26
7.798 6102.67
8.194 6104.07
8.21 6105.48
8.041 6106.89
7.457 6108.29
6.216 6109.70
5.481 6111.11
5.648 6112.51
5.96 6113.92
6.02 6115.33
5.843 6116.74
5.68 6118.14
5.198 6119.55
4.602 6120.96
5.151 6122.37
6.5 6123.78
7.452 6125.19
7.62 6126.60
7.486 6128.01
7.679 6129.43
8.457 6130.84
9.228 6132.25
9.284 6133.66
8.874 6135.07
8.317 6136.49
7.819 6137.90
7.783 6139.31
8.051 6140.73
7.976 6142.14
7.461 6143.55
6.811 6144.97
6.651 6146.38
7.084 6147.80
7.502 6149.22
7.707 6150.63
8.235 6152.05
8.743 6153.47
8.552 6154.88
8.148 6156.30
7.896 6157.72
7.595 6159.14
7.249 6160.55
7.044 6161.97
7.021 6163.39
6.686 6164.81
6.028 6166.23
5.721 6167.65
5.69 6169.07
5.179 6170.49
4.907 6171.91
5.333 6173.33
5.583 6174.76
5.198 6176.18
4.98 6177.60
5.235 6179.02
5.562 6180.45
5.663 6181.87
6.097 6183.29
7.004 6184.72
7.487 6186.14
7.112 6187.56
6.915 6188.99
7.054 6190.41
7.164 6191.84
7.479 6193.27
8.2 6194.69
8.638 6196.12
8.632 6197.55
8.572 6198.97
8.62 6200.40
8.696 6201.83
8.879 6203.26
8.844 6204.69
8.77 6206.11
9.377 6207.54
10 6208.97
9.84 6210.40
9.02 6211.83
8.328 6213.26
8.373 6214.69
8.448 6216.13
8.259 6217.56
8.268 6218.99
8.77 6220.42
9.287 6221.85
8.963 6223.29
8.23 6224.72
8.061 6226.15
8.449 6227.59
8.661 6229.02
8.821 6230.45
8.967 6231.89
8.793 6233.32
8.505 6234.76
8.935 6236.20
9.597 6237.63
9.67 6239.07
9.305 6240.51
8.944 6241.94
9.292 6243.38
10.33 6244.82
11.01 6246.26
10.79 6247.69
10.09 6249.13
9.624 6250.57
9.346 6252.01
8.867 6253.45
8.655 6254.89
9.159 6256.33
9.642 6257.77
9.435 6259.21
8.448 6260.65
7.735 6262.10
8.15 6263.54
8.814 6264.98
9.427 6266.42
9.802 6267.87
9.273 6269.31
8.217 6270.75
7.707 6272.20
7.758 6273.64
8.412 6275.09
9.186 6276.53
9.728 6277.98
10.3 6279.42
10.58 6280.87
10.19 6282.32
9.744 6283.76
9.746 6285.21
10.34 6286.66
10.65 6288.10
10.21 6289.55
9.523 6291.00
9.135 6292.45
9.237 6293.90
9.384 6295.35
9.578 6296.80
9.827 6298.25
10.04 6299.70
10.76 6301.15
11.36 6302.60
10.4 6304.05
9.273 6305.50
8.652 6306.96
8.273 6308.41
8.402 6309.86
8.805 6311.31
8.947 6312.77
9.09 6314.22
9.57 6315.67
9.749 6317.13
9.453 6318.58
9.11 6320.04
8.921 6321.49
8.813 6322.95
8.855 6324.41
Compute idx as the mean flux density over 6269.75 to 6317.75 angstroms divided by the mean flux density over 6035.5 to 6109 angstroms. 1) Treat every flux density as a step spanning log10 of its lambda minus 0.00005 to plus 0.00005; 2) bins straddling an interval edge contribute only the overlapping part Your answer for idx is 1.3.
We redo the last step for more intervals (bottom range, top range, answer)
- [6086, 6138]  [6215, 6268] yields 1.25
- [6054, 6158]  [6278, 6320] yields 1.30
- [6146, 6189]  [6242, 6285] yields 1.40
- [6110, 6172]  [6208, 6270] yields 1.29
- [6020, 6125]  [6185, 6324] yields 1.27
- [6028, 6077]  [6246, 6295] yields 1.32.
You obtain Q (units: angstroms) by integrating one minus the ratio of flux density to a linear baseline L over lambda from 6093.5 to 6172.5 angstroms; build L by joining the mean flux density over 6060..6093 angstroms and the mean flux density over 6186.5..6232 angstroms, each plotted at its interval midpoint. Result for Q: 8.9 angstroms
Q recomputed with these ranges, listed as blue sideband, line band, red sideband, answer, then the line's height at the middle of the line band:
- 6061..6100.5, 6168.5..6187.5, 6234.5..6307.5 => 6.3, 8.58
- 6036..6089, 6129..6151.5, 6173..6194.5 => -4.4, 6.61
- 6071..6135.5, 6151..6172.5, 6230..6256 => 3.0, 8.16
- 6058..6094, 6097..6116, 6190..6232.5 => 2.1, 7.92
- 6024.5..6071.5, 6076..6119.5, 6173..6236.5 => 1.0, 7.41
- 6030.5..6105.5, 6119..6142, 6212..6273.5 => 1.1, 7.88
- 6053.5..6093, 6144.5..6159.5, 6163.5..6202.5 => -1.8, 6.91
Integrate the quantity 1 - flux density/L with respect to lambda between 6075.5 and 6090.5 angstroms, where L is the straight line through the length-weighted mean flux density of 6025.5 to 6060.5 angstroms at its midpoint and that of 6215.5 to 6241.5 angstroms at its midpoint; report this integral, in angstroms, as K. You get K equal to -0.9 angstroms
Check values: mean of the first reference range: 6.95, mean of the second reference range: 8.78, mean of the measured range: 7.77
